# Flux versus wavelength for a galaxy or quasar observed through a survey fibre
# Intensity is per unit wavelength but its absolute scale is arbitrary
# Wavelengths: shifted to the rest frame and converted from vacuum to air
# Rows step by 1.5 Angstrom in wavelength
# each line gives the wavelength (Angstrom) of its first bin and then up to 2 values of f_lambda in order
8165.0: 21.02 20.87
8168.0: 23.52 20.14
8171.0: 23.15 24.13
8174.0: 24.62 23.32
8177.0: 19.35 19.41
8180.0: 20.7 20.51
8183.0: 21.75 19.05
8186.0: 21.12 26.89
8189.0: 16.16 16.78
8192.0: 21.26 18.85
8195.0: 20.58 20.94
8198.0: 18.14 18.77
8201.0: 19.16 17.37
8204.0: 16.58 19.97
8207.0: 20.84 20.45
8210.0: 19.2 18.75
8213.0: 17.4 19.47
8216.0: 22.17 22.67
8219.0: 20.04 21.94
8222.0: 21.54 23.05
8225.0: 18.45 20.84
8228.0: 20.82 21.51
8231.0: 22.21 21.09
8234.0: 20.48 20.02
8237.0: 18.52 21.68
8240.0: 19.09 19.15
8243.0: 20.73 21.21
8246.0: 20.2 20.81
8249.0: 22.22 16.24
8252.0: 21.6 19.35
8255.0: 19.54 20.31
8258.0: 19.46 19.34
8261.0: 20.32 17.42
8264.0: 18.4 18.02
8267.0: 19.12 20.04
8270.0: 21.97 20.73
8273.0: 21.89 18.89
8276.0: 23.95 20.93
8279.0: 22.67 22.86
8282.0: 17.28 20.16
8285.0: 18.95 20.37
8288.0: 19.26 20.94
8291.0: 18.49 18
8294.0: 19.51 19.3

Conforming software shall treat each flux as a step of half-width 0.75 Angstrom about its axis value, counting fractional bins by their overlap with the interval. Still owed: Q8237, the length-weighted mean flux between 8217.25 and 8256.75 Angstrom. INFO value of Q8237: 20.5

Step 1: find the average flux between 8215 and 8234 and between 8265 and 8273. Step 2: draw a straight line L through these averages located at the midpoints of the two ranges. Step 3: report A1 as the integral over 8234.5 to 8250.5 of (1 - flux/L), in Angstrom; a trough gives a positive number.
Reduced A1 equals 0.5 Angstrom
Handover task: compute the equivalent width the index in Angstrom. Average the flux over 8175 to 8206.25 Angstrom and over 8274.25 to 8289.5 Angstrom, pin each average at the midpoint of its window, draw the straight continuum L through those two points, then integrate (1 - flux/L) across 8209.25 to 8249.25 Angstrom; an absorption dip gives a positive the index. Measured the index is -0.8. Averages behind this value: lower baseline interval 19.8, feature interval 20.5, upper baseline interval 20.6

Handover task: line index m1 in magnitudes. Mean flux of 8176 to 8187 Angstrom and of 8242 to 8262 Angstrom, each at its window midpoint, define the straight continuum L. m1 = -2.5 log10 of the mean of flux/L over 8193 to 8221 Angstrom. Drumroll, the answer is 0.038 mag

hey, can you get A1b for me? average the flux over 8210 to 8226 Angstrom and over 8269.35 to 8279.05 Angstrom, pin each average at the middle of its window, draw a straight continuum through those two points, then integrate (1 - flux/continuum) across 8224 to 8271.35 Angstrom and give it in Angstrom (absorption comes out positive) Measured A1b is 2.21 Angstrom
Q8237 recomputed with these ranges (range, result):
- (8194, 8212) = 19.2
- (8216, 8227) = 21.3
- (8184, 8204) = 19.5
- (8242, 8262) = 20.1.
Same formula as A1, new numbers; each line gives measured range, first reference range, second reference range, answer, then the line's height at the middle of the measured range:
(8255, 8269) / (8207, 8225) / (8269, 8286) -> 1.1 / 20.8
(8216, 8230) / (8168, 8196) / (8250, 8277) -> -0.5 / 20.5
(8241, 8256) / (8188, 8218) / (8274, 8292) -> -0.2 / 19.9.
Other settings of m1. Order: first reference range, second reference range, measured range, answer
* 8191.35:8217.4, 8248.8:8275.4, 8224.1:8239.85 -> -0.05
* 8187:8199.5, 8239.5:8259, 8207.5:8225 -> -0.04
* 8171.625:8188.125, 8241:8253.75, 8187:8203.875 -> 0.12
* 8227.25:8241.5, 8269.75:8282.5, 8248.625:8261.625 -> 0.06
